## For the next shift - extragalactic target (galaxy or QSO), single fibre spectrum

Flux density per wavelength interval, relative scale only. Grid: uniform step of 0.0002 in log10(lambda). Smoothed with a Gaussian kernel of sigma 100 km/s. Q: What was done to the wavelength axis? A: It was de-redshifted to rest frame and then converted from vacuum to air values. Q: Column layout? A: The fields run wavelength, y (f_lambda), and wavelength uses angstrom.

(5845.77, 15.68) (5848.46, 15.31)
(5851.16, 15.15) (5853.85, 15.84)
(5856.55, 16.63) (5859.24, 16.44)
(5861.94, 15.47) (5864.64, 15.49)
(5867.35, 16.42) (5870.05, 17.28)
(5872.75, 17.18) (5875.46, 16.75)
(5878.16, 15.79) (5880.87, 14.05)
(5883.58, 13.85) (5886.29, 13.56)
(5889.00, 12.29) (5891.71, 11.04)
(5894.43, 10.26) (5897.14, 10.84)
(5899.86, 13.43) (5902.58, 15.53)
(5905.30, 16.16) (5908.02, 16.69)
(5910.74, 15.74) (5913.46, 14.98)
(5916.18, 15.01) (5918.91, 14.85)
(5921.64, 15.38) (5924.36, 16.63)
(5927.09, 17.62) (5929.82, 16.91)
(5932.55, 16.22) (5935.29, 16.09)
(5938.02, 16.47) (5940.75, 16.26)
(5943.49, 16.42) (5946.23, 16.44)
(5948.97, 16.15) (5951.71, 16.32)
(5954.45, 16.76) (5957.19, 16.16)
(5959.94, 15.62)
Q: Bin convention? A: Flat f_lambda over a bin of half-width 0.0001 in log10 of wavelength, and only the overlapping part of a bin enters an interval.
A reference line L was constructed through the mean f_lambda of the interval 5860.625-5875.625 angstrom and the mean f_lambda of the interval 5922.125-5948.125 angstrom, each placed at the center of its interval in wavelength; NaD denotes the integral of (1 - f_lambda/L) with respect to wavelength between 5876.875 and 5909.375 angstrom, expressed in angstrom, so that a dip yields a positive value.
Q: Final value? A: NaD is 5.6 angstrom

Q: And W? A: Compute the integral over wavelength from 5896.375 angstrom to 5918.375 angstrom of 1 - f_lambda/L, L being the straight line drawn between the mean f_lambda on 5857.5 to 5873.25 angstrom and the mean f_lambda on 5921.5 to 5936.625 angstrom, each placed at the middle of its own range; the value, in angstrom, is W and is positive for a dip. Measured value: 2.1 angstrom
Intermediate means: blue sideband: 16.3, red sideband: 16.6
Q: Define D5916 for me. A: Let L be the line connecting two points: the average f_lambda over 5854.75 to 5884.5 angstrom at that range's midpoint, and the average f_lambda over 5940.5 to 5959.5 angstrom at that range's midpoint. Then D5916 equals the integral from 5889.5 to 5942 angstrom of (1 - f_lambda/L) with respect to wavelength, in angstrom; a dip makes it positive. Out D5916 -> 3.8 angstrom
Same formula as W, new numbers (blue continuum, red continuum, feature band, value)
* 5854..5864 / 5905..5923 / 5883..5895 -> 2.7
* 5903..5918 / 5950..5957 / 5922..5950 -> -0.6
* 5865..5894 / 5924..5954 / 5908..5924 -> 0.4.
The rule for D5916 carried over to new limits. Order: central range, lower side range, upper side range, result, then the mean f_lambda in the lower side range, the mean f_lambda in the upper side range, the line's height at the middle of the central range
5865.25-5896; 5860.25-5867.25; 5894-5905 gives 0.23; 15.7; 13.1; 14.4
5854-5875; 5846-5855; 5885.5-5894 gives -3.27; 15.5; 12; 14.2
